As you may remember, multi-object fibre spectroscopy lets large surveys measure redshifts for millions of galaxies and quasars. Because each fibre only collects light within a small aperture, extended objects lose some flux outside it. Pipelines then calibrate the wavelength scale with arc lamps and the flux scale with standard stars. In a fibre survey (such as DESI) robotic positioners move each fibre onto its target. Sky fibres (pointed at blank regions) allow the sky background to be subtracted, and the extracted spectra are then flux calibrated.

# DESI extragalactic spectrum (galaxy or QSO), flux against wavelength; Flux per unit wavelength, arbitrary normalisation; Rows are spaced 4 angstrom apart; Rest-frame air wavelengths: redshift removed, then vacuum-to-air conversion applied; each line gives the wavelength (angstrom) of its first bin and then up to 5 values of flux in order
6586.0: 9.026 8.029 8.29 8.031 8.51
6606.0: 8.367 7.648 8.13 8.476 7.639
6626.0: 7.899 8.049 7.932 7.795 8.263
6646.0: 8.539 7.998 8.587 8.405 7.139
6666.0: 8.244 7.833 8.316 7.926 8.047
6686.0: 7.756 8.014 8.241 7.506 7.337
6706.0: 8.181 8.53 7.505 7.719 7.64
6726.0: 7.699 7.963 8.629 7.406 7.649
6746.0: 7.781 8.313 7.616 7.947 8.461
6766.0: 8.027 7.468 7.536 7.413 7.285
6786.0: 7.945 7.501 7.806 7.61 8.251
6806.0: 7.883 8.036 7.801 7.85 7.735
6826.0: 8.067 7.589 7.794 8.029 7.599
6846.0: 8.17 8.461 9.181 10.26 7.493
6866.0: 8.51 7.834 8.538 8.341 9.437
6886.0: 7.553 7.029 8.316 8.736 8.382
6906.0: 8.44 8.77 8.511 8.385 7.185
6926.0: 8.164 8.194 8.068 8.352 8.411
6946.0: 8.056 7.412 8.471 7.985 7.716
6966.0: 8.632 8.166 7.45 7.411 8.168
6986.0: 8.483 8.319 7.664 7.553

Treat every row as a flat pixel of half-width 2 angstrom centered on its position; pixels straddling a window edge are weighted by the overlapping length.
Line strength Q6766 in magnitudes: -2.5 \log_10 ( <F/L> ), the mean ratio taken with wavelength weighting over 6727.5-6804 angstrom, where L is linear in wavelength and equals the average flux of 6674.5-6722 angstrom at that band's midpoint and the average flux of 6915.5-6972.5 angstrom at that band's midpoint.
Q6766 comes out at 0.02 mag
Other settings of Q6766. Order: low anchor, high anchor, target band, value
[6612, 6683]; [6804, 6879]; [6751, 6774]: 0.032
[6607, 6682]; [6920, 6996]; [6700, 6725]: 0.031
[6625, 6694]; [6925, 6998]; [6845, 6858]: -0.108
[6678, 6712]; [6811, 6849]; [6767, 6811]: 0.027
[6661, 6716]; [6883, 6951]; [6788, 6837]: 0.028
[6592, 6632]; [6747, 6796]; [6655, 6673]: 0.004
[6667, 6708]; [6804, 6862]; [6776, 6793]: 0.073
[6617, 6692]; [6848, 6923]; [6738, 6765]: 0.036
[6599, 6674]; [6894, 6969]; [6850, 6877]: -0.055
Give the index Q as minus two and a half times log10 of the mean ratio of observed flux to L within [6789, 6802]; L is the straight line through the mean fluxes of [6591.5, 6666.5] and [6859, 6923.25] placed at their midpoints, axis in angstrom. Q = 0.06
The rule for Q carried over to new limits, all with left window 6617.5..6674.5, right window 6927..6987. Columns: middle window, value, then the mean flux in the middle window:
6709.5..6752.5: 0.03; 7.87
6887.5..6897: 0.04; 7.78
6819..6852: 0.02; 7.93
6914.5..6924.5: 0.02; 7.91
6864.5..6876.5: -0.03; 8.29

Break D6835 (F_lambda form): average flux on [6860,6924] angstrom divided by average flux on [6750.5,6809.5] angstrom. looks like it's 1.1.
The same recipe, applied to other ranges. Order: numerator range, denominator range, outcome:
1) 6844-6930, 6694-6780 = 1.07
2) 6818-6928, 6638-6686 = 1.02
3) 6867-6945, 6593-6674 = 1.02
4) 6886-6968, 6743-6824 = 1.04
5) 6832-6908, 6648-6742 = 1.05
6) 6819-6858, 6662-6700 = 1.03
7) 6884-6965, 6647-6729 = 1.02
